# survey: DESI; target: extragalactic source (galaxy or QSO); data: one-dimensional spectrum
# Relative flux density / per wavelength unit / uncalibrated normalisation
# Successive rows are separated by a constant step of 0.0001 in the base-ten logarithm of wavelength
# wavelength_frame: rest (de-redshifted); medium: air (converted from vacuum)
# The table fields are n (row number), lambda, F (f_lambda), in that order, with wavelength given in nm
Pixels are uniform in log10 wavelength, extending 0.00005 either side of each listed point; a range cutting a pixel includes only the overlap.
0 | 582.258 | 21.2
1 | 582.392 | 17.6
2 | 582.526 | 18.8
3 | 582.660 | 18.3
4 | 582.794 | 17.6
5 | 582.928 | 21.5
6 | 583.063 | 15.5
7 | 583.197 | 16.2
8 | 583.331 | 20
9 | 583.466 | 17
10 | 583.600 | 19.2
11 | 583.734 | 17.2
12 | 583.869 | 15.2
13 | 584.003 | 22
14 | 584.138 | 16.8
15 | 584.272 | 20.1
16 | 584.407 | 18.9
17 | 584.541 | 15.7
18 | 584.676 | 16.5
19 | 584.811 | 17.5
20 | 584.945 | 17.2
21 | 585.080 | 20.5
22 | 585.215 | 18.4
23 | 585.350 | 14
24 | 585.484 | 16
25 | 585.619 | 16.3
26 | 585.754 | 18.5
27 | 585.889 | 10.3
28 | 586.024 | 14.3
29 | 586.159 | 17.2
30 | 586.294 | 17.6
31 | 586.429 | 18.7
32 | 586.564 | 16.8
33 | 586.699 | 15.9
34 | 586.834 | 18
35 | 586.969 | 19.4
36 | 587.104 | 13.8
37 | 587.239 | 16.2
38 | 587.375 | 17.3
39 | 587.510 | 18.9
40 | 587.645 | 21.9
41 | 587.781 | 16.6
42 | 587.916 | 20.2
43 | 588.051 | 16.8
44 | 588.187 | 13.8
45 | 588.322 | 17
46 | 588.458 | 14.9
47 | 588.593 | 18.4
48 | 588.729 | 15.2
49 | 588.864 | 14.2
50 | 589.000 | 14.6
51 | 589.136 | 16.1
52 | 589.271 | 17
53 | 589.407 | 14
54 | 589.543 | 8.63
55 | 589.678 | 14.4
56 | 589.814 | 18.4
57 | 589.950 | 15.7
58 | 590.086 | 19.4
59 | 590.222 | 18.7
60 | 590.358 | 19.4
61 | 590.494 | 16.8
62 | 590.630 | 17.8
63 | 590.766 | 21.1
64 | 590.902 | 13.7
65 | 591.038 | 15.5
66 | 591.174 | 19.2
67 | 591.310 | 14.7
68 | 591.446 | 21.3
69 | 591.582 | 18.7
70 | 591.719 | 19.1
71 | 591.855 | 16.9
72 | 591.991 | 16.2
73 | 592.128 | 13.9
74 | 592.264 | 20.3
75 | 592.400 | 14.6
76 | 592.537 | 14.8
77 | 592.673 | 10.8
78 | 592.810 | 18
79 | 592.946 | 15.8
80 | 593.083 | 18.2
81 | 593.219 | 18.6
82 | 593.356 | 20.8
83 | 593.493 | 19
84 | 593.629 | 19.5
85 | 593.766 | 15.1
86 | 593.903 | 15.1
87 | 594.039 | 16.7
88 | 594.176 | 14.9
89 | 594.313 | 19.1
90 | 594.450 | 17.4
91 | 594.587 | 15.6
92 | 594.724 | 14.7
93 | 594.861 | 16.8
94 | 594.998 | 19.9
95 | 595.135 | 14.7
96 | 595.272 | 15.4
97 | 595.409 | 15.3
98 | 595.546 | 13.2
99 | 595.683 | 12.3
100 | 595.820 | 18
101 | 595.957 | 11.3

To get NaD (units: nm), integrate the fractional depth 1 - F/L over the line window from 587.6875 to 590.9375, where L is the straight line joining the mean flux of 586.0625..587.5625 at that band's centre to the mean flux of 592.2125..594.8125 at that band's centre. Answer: 0.112 nm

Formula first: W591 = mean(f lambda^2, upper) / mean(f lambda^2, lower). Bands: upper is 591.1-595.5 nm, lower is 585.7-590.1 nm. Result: 1.05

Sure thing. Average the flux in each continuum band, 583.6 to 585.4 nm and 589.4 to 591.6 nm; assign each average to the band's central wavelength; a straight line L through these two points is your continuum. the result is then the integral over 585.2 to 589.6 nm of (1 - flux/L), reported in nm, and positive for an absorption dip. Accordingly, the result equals 0.283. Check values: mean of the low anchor 17.8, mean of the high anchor 17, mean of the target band 16.3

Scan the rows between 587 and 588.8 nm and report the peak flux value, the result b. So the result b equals 21.9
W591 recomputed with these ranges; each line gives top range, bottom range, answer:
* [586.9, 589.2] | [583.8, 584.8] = 0.95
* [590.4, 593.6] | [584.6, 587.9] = 1.03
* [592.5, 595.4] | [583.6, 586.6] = 1.01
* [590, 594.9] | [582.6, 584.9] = 0.99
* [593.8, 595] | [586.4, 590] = 1.03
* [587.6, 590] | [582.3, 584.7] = 0.90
